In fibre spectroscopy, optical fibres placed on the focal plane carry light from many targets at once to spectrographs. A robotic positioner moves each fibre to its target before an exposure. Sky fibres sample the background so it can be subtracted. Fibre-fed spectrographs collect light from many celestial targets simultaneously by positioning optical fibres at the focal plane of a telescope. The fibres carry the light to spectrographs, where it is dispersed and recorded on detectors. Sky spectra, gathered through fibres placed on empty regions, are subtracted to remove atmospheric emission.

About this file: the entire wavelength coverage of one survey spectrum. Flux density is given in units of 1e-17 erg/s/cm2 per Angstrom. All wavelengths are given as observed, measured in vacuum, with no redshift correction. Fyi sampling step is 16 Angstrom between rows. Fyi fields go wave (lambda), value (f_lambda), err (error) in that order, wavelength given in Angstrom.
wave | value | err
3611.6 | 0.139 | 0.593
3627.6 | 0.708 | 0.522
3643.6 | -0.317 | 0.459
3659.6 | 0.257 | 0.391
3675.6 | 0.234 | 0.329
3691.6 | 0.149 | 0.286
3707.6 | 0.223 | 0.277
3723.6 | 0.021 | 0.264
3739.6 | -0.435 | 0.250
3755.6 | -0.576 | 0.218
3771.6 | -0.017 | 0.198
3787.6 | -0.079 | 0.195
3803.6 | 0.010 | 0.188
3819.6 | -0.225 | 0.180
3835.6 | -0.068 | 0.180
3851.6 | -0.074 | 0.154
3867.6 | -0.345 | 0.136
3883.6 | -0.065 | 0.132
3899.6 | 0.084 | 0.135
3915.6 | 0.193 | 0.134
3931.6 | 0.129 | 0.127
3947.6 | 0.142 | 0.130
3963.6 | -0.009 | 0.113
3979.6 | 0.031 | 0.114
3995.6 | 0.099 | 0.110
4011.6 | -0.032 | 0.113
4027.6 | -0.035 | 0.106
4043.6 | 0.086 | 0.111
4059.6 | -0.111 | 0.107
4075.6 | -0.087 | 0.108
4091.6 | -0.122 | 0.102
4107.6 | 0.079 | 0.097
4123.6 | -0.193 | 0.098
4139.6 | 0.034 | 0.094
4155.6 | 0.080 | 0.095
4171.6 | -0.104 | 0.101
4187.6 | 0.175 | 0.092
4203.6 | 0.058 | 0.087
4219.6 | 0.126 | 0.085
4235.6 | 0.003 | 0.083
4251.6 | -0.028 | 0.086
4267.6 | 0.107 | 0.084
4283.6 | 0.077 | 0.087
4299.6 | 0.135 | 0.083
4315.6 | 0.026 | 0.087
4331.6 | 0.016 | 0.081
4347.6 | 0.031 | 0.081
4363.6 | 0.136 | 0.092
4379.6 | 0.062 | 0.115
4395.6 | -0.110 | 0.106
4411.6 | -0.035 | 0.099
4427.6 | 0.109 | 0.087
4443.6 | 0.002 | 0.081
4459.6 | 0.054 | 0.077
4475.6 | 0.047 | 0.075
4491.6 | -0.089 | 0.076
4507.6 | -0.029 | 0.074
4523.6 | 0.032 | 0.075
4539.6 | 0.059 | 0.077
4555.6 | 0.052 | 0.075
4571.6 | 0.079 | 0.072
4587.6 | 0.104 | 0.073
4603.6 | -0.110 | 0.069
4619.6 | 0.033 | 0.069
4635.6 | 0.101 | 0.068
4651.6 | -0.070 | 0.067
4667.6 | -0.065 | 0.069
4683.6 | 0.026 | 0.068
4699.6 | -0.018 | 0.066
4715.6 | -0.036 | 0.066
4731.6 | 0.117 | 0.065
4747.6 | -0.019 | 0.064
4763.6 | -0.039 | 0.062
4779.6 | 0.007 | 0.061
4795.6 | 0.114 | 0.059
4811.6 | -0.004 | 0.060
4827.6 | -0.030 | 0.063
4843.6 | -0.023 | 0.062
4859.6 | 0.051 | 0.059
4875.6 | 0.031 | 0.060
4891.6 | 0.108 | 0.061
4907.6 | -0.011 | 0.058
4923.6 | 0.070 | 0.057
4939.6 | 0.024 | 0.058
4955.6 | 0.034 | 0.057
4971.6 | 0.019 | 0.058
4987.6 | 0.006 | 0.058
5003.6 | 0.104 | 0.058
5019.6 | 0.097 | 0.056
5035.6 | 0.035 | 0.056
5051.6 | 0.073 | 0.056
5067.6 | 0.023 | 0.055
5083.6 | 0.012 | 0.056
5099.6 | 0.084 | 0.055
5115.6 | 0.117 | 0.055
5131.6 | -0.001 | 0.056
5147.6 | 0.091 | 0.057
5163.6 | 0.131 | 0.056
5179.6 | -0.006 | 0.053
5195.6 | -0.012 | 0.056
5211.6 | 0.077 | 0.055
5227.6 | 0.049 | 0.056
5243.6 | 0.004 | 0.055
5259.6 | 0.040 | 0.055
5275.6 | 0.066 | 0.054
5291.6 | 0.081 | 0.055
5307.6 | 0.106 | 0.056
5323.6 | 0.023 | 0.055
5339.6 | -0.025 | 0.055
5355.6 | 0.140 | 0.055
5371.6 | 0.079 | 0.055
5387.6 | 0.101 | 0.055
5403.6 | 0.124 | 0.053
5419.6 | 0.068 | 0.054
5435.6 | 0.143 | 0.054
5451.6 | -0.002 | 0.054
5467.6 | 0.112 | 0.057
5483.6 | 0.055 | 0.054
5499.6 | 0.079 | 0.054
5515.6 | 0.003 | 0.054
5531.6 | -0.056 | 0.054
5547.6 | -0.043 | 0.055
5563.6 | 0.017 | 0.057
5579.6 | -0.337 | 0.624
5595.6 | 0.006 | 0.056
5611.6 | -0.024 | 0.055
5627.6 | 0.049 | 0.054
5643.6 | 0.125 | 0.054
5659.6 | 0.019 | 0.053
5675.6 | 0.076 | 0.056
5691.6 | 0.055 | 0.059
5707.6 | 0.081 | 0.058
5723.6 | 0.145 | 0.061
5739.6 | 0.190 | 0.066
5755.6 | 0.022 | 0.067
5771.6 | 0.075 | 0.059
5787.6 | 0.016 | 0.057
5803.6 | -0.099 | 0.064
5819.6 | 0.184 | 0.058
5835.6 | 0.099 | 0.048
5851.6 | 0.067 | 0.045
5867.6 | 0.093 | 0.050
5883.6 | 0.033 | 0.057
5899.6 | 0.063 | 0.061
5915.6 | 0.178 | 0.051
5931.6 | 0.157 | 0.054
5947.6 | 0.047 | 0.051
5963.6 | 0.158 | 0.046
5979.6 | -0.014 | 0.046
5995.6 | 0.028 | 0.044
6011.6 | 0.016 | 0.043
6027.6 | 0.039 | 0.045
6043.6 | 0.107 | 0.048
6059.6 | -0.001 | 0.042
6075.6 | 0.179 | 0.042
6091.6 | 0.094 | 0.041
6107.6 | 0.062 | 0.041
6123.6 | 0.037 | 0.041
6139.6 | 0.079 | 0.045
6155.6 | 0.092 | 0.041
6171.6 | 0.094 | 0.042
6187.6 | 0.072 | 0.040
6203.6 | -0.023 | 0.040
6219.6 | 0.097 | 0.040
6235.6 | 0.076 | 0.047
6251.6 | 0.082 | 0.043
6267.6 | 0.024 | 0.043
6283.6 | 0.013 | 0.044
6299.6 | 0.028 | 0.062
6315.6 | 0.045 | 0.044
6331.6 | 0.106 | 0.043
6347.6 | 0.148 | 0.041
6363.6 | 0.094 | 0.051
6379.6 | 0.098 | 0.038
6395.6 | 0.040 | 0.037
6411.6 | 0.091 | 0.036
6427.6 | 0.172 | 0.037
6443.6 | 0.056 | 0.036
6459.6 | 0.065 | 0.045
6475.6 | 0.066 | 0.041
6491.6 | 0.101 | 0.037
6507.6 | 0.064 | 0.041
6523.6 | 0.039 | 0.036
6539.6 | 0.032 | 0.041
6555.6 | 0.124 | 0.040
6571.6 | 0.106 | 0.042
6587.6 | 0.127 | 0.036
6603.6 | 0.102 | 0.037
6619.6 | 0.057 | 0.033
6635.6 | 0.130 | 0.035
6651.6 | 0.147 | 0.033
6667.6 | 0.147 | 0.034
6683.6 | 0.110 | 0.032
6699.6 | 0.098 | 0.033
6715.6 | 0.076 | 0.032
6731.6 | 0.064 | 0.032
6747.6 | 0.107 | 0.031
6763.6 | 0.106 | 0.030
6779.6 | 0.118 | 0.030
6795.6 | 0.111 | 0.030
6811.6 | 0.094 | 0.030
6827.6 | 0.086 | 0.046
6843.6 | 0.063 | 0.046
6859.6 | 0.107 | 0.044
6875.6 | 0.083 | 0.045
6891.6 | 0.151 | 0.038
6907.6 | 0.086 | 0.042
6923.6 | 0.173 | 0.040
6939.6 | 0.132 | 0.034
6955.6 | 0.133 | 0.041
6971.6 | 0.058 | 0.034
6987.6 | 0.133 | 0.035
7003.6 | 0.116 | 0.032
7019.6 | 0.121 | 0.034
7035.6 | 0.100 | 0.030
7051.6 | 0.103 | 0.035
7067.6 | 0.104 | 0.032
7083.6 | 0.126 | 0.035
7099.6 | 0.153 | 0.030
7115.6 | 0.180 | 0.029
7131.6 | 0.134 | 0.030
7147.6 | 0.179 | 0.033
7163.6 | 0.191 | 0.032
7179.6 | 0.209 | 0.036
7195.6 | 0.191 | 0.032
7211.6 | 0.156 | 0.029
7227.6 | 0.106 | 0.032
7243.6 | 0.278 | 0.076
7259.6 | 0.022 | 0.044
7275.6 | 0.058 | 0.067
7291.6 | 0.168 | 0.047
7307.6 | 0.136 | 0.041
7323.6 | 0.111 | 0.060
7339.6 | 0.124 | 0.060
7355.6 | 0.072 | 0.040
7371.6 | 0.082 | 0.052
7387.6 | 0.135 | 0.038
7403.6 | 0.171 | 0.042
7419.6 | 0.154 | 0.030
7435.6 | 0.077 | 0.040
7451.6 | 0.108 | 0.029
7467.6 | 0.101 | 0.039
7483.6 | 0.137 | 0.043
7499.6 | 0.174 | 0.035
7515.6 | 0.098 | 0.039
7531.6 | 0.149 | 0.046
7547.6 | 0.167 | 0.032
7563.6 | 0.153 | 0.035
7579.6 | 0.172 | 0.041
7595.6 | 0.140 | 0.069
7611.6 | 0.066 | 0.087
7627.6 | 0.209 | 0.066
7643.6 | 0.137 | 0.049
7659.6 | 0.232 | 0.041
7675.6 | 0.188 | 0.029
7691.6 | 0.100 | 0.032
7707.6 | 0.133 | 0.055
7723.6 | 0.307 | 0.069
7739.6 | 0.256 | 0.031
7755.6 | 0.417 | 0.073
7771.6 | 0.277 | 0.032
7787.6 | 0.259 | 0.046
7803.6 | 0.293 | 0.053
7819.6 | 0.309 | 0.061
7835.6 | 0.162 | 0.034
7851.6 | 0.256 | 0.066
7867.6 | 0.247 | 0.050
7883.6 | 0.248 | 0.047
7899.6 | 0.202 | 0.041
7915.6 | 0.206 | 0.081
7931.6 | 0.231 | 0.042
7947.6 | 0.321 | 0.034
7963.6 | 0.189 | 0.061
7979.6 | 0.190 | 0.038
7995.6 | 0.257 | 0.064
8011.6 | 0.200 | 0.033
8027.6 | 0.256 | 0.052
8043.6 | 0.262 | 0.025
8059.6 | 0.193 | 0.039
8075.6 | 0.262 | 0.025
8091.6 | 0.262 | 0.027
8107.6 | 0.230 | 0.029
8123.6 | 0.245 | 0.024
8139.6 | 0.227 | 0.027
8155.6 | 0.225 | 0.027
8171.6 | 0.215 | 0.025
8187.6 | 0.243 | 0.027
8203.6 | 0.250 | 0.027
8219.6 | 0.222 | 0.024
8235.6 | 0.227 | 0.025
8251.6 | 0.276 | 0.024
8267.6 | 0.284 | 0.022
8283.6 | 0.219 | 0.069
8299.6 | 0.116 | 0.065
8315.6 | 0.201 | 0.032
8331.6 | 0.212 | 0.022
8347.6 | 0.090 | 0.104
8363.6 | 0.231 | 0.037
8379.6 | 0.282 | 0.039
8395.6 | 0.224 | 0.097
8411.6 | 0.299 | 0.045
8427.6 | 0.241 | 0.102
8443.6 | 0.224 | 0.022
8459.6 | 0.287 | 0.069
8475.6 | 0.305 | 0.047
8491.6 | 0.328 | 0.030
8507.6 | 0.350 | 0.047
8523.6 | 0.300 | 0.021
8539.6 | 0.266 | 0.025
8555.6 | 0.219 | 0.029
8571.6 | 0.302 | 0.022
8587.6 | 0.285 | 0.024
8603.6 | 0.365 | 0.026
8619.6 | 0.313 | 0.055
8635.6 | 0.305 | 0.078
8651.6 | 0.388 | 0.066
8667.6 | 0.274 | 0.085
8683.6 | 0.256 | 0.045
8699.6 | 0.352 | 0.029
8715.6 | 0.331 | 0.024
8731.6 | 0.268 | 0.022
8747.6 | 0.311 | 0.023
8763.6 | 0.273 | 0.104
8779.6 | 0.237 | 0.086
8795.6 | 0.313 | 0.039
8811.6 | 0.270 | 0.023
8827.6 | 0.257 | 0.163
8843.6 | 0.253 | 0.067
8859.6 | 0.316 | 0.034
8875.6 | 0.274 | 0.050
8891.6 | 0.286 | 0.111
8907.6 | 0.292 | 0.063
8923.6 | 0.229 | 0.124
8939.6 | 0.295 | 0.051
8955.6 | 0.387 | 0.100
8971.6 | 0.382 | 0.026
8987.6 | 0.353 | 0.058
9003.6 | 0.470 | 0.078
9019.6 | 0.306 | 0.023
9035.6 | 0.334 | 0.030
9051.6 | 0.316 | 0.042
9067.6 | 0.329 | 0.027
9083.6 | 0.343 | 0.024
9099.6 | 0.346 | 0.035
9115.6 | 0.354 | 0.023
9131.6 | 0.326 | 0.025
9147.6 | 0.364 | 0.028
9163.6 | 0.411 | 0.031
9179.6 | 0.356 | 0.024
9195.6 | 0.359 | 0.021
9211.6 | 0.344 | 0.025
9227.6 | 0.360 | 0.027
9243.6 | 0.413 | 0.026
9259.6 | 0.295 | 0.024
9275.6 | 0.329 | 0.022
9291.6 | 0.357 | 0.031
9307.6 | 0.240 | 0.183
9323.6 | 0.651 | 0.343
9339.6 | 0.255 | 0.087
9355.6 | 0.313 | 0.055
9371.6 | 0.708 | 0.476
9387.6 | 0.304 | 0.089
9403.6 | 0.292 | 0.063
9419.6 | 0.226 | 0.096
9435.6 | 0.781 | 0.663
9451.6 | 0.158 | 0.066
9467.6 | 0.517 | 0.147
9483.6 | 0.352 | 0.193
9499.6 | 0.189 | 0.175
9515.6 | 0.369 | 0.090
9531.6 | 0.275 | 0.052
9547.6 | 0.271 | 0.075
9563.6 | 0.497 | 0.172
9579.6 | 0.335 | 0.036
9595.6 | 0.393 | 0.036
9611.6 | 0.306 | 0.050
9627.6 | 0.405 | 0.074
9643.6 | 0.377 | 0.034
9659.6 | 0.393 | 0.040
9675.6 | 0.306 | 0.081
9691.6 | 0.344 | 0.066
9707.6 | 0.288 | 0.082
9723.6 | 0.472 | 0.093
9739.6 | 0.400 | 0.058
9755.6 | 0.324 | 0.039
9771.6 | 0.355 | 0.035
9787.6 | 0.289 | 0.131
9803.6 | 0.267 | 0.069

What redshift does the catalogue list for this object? 0.94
